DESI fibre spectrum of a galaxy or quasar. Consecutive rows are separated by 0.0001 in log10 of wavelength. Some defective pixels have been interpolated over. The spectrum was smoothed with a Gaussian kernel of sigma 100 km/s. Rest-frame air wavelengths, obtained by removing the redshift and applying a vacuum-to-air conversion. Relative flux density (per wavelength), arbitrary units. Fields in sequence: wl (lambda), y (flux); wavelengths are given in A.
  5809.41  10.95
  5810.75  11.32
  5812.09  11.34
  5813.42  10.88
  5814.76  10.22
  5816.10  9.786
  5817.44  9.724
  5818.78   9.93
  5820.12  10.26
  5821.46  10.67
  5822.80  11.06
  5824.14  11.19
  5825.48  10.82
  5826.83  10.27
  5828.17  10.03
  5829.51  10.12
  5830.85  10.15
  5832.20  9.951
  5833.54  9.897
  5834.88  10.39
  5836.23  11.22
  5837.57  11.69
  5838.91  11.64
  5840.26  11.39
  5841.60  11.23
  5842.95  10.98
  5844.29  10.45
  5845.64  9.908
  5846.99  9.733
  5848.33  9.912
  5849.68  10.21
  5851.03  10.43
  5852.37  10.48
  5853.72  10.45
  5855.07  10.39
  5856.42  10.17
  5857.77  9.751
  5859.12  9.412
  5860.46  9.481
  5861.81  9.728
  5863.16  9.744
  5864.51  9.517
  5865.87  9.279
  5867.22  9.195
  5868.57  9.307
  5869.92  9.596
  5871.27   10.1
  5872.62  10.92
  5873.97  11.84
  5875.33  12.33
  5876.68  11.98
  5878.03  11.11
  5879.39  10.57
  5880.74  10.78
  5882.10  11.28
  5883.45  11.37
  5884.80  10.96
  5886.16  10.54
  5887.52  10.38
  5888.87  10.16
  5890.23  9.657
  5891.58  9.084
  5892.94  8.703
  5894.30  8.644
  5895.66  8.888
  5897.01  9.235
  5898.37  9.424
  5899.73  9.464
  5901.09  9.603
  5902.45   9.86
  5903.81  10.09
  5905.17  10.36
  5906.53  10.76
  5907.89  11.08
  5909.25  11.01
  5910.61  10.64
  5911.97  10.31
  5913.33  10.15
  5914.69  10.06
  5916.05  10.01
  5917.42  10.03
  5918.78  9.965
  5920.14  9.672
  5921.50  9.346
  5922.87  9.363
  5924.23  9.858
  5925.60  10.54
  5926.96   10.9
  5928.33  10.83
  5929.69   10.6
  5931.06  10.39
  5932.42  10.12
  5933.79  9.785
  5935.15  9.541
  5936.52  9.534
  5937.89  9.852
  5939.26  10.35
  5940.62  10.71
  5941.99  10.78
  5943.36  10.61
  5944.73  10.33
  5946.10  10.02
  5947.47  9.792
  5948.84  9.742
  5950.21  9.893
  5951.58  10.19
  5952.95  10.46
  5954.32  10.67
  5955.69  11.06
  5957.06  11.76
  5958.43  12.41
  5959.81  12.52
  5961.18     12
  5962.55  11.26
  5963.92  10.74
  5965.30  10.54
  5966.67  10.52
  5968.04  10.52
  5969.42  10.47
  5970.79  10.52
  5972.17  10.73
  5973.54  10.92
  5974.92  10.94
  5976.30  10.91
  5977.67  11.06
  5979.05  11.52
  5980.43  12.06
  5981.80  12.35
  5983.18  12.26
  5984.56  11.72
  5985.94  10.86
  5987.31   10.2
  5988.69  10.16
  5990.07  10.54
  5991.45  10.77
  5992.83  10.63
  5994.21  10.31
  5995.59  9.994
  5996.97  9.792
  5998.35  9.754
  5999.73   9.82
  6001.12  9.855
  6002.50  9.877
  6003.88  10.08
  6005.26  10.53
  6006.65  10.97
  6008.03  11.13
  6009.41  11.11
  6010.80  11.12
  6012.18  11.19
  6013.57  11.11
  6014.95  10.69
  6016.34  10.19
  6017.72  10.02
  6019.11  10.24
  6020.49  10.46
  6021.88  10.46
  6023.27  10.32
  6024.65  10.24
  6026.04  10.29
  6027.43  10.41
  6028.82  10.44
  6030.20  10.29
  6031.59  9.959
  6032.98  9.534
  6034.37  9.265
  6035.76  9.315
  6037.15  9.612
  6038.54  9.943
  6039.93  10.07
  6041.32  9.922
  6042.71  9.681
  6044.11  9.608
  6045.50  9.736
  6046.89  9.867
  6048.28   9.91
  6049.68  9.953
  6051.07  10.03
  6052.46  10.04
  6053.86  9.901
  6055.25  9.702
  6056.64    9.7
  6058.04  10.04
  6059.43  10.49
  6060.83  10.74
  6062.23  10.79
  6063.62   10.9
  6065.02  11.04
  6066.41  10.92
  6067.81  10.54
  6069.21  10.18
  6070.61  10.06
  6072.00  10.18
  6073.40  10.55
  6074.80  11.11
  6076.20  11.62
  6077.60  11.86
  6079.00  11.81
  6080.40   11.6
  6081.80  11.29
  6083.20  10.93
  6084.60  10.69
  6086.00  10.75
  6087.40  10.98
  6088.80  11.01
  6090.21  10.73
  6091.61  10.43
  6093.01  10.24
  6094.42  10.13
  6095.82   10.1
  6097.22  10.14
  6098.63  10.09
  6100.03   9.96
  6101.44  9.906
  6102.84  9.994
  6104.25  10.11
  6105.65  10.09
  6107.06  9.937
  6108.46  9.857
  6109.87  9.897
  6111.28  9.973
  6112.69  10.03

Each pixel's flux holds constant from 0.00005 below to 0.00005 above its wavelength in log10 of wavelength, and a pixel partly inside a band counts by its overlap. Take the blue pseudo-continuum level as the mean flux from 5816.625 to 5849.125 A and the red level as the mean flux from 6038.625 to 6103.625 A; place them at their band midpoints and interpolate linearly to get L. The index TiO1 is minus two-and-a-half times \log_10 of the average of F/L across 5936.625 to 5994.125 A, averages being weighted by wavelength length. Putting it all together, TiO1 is -0.04 mag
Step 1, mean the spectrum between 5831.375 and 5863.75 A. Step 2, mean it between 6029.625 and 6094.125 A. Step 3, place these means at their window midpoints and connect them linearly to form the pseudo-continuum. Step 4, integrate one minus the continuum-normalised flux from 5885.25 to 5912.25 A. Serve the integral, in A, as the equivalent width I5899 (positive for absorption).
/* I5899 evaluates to 1.22 A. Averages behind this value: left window 10.4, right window 10.4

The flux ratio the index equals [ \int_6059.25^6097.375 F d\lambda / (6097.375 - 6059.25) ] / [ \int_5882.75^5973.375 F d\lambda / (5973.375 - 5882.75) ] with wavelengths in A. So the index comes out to 1.05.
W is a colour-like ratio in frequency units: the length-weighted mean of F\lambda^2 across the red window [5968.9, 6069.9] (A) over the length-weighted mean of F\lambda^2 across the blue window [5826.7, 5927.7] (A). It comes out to 1.07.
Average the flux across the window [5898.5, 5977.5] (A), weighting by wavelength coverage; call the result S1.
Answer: 10.4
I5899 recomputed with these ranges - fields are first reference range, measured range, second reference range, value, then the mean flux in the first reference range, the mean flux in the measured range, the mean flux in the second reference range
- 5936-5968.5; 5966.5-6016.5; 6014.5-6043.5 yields -1.8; 10.7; 10.7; 10.1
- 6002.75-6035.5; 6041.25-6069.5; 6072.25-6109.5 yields 0.9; 10.4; 10.2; 10.6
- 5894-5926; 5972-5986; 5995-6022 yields -1.6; 9.94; 11.4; 10.4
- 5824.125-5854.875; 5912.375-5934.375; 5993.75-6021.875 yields 0.8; 10.5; 10.1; 10.4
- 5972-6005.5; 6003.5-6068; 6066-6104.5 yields 2.5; 10.7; 10.3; 10.6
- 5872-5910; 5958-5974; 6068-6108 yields -1.0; 10.4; 11.1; 10.6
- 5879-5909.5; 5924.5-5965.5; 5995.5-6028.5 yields -1.5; 10.1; 10.6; 10.4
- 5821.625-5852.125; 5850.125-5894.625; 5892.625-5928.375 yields 0.2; 10.6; 10.2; 9.95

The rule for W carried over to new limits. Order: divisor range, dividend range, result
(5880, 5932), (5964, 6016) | 1.09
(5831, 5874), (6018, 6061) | 1.04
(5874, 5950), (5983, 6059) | 1.04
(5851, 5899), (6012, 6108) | 1.09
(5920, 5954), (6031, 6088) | 1.06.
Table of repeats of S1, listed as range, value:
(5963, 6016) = 10.7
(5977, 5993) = 11.2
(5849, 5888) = 10.4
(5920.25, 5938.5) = 10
